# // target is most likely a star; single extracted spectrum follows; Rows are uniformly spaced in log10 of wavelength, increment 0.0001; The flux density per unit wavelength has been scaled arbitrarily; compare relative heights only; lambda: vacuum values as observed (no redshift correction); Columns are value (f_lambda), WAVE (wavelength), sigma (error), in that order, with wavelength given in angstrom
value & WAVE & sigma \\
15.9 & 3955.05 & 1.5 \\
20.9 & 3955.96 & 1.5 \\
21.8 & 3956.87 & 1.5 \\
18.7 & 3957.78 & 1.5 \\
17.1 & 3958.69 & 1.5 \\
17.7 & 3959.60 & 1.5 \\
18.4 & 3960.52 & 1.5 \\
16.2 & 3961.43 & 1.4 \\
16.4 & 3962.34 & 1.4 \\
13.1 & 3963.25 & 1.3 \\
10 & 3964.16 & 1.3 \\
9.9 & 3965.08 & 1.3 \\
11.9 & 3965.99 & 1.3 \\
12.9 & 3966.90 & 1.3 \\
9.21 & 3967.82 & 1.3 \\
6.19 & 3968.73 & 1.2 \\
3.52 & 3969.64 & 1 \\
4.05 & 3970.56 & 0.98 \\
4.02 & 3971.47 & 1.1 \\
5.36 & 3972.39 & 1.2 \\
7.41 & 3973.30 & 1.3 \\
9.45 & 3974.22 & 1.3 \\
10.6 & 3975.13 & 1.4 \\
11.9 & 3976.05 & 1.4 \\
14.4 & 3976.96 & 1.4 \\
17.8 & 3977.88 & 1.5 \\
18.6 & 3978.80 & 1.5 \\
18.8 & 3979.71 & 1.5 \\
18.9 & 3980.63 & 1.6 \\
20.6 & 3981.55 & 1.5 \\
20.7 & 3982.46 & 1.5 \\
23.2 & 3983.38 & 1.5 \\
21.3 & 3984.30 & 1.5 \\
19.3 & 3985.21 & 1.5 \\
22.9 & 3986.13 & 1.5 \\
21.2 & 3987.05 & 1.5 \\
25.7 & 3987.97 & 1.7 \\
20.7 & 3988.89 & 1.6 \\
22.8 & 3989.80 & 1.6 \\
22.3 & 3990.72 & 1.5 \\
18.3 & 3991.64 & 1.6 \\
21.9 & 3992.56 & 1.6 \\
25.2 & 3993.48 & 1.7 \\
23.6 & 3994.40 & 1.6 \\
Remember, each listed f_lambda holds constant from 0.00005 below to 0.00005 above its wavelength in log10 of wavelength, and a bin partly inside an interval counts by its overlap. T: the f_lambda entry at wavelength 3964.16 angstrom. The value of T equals 10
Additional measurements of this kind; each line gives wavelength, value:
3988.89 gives 20.7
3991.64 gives 18.3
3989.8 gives 22.8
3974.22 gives 9.45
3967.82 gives 9.21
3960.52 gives 18.4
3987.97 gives 25.7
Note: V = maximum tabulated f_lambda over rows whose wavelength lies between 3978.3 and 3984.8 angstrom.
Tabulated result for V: 23.2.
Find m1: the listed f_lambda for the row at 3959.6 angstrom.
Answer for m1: 17.7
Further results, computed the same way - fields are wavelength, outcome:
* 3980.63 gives 18.9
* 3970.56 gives 4.05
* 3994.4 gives 23.6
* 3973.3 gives 7.41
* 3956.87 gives 21.8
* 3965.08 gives 9.9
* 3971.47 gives 4.02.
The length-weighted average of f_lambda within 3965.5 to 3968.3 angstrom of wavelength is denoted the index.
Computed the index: 11.3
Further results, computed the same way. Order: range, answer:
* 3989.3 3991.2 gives 22.5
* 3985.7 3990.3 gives 22.7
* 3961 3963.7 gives 15.3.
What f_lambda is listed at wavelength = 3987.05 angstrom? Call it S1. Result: 21.2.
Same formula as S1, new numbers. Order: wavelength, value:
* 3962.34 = 16.4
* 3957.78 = 18.7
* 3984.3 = 21.3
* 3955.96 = 20.9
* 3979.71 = 18.8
